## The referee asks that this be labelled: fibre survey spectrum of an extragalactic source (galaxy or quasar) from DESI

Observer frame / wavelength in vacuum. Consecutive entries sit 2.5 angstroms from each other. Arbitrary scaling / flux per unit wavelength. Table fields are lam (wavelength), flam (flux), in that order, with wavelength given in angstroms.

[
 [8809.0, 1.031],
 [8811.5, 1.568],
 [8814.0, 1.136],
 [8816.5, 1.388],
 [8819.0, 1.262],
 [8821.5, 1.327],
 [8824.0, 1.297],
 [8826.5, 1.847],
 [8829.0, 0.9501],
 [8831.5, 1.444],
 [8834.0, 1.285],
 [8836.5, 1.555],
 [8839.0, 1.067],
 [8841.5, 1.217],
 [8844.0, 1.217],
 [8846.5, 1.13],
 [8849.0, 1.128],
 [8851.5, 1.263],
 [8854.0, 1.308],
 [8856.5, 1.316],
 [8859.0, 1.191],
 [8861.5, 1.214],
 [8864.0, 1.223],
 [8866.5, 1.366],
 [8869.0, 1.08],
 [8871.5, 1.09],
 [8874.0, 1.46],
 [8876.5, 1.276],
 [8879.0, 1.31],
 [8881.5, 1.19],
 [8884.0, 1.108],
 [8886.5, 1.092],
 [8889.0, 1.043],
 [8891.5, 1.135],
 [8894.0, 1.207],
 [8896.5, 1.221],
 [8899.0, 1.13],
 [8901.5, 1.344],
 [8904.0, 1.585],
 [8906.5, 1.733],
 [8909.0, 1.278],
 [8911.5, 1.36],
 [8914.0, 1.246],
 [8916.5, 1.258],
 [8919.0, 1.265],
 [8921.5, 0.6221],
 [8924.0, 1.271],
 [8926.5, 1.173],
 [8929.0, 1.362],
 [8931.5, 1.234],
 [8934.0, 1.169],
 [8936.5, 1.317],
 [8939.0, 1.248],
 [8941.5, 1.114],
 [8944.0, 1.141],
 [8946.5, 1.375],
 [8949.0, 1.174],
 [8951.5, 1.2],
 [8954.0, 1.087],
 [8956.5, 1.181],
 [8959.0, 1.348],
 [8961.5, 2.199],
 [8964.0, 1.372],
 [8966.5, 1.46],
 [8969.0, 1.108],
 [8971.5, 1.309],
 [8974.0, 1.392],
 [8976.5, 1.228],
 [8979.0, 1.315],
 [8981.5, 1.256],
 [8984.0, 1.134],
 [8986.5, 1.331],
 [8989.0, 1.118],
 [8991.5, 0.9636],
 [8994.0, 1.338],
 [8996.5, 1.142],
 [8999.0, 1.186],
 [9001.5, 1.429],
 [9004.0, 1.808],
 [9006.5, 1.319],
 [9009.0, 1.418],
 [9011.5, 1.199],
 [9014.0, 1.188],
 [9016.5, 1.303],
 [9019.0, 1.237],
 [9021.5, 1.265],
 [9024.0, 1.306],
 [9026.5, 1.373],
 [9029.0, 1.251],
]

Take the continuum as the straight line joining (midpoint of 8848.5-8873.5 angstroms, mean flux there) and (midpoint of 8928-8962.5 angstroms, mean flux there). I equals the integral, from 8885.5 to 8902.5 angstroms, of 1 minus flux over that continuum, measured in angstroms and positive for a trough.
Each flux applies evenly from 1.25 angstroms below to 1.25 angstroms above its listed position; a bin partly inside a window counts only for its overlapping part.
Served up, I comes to 1.17 angstroms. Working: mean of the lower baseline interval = 1.23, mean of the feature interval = 1.17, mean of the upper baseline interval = 1.29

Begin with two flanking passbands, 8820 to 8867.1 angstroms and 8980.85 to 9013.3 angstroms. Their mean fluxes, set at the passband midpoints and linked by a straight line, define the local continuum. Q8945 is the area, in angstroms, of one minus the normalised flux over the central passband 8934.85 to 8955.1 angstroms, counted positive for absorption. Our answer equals 1.1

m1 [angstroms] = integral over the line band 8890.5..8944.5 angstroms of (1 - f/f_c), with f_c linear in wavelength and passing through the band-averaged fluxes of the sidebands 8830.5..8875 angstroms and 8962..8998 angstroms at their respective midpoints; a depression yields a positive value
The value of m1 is 0.47 angstroms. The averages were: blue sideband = 1.25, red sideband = 1.27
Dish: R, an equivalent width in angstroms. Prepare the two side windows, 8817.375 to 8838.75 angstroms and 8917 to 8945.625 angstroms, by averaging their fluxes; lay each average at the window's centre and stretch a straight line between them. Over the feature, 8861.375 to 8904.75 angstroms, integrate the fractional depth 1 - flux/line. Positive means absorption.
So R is 1.3 angstroms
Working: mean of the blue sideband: 1.36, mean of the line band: 1.22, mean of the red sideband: 1.18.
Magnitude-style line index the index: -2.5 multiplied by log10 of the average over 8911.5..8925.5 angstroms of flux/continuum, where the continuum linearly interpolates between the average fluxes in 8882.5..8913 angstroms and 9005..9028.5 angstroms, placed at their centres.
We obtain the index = 0.107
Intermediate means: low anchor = 1.27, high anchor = 1.29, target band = 1.15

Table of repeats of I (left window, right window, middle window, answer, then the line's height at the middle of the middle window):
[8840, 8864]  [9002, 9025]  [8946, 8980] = -0.9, 1.3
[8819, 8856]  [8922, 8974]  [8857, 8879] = 0.7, 1.29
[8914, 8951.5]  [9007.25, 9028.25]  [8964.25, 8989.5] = -0.6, 1.24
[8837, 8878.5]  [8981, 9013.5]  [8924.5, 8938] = 0.0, 1.26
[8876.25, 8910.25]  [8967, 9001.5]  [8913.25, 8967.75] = -0.9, 1.24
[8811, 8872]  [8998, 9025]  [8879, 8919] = 0.9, 1.29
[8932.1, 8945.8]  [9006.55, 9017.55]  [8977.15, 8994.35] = 0.7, 1.25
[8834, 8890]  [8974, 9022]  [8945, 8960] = 0.4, 1.26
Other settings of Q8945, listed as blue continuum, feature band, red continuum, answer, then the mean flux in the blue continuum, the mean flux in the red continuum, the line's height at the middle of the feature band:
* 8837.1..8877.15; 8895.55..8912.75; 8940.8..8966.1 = -1.4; 1.23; 1.33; 1.28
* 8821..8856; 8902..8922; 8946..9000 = -0.6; 1.29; 1.28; 1.28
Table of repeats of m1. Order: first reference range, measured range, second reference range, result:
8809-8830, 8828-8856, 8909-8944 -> 1.5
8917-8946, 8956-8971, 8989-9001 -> -3.5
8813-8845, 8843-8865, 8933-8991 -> 1.4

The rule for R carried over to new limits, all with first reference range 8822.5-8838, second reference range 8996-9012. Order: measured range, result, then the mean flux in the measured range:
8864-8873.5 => 1.23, 1.21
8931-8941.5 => 1.17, 1.23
